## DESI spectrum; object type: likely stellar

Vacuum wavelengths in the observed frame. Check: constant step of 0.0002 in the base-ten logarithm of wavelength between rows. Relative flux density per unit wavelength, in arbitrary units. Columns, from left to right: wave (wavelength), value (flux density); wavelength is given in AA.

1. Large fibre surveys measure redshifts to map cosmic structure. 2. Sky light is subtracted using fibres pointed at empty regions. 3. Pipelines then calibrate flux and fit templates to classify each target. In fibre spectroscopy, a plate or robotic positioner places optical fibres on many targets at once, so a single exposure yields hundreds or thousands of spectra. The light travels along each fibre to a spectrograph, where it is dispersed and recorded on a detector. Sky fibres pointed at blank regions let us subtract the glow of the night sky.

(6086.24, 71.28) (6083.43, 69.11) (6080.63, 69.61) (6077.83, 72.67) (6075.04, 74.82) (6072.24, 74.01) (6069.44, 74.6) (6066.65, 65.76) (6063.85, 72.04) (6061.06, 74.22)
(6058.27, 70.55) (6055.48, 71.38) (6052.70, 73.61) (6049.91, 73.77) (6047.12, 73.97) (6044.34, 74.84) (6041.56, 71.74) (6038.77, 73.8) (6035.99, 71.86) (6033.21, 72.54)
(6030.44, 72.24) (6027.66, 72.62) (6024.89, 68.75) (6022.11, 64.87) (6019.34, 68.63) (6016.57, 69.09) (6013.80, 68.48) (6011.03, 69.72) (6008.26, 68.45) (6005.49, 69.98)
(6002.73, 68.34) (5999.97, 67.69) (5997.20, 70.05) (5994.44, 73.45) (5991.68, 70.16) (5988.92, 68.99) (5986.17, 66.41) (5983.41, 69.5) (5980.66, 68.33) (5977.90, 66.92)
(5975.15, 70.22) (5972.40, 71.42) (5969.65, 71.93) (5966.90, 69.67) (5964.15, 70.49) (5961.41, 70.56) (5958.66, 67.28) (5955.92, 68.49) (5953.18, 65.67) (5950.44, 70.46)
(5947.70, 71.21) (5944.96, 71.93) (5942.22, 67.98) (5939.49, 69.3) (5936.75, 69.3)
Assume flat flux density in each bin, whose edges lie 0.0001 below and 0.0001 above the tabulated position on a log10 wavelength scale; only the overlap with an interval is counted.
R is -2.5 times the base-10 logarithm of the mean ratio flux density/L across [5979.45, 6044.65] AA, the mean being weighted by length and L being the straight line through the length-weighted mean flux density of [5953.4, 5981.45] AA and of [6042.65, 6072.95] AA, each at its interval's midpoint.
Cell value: 0.02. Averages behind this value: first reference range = 69.4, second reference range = 72.6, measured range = 70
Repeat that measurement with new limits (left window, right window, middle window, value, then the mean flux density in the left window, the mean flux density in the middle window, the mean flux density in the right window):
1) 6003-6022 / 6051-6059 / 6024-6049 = -0.03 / 68.7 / 72.6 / 72.1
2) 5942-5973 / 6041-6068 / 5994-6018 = 0.03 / 69.8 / 69.3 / 72.2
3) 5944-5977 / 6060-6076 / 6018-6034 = 0.02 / 69.9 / 69.9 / 72.4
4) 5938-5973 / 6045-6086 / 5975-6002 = 0.02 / 69.7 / 69.1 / 72.2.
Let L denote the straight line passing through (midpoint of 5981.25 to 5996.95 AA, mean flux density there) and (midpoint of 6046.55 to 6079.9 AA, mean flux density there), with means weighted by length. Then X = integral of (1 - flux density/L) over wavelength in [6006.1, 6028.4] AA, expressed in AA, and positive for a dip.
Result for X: 0.63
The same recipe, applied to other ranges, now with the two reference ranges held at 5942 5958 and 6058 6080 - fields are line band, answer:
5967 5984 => 0.1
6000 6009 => 0.2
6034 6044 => -0.2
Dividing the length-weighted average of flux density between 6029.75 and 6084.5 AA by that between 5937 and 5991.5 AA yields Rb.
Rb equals 1.0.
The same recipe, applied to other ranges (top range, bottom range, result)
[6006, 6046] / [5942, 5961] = 1.02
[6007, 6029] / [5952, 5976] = 0.99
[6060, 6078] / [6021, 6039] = 1.02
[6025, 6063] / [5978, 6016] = 1.05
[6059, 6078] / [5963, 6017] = 1.04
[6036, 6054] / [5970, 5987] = 1.06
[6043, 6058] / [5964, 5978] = 1.04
